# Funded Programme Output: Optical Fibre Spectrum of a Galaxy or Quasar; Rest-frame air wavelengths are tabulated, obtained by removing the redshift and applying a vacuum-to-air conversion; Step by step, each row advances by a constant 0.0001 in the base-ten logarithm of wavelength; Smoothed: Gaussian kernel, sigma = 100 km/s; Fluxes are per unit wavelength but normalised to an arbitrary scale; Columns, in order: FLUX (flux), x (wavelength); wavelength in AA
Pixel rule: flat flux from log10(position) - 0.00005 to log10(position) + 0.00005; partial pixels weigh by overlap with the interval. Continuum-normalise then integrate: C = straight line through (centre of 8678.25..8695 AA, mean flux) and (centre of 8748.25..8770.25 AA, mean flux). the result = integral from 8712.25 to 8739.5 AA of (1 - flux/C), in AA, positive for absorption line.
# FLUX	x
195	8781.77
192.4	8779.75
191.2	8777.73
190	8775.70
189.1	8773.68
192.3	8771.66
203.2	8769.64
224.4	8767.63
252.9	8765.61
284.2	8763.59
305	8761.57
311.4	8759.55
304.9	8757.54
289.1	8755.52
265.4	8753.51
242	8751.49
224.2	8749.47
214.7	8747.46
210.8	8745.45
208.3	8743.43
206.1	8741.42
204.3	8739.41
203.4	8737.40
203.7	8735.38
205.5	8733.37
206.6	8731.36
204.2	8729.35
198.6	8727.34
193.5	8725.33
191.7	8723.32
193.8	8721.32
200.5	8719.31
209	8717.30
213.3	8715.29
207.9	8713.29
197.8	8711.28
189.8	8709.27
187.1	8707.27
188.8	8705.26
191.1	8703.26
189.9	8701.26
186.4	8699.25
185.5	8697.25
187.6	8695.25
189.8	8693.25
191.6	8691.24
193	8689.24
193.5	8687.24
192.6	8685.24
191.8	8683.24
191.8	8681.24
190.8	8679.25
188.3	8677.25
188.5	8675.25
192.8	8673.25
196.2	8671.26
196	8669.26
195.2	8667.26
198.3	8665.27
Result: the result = 3.4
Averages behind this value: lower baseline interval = 192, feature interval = 202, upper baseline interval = 265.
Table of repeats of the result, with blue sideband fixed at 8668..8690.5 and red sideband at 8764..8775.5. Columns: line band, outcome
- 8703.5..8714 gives 0.3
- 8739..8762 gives -4.2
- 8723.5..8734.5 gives 0.2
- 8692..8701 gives 0.4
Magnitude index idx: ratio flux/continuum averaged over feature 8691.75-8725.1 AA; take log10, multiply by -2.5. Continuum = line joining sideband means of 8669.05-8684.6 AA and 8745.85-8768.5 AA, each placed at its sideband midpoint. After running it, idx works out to 0.14 mag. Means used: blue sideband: 192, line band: 194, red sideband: 264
